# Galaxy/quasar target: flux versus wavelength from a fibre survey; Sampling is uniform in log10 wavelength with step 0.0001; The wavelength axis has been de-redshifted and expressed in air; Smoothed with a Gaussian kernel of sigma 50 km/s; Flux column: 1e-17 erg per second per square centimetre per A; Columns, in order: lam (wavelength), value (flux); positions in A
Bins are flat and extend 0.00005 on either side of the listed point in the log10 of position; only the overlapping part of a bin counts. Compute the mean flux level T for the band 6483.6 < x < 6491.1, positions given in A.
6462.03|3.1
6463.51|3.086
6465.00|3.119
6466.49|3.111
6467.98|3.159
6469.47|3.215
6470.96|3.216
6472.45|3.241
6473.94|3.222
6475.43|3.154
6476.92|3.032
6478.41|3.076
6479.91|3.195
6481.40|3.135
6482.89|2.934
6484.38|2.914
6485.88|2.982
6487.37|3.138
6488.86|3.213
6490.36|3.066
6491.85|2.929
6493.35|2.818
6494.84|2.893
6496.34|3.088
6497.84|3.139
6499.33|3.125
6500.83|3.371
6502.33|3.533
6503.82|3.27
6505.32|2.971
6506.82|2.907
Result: 3.06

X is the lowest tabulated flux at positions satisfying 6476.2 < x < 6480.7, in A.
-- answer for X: 3.032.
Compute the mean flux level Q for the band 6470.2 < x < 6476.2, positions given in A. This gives 3.21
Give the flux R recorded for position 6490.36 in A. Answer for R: 3.066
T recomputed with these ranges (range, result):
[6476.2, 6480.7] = 3.1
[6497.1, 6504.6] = 3.29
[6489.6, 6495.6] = 2.92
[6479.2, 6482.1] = 3.17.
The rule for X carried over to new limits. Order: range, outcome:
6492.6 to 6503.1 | 2.818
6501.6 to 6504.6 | 3.27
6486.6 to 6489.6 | 3.138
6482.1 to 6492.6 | 2.914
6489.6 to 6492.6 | 2.929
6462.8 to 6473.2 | 3.086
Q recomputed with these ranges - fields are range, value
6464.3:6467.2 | 3.11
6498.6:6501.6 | 3.24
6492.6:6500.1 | 3.01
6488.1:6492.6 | 3.07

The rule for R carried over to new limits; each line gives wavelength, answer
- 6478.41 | 3.076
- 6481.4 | 3.135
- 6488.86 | 3.213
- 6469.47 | 3.215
